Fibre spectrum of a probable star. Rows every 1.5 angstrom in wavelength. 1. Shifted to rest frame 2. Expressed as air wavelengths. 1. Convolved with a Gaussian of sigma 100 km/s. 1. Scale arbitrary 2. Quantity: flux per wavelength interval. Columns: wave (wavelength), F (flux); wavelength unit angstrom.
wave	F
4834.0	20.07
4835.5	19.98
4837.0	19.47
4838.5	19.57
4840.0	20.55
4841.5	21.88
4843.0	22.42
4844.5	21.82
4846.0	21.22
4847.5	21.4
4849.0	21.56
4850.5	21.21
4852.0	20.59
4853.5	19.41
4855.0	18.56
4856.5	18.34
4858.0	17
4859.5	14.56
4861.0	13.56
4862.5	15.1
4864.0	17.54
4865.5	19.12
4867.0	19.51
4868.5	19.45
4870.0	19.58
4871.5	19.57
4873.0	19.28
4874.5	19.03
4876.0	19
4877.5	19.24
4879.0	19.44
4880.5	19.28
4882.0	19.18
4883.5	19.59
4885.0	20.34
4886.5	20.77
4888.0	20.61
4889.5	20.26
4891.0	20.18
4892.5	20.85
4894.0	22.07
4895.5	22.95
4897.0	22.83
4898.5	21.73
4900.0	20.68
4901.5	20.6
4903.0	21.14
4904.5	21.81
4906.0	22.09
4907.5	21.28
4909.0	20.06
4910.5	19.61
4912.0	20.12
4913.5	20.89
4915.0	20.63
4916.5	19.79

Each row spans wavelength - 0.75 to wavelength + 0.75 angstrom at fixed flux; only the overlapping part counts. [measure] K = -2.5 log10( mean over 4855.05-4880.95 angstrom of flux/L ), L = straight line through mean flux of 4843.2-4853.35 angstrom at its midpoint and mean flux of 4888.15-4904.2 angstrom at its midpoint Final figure 0.173 mag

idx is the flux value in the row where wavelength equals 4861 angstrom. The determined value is 13.56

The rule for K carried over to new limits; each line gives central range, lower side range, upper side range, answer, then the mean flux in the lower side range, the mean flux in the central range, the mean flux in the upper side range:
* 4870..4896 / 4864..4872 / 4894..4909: 0.015 mag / 19.3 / 20.1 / 21.6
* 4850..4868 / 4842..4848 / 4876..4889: 0.177 mag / 21.7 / 17.9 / 19.8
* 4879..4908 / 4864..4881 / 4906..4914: -0.050 mag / 19.2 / 20.9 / 20.5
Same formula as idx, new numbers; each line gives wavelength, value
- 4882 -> 19.18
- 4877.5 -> 19.24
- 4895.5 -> 22.95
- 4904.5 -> 21.81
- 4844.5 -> 21.82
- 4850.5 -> 21.21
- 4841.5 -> 21.88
